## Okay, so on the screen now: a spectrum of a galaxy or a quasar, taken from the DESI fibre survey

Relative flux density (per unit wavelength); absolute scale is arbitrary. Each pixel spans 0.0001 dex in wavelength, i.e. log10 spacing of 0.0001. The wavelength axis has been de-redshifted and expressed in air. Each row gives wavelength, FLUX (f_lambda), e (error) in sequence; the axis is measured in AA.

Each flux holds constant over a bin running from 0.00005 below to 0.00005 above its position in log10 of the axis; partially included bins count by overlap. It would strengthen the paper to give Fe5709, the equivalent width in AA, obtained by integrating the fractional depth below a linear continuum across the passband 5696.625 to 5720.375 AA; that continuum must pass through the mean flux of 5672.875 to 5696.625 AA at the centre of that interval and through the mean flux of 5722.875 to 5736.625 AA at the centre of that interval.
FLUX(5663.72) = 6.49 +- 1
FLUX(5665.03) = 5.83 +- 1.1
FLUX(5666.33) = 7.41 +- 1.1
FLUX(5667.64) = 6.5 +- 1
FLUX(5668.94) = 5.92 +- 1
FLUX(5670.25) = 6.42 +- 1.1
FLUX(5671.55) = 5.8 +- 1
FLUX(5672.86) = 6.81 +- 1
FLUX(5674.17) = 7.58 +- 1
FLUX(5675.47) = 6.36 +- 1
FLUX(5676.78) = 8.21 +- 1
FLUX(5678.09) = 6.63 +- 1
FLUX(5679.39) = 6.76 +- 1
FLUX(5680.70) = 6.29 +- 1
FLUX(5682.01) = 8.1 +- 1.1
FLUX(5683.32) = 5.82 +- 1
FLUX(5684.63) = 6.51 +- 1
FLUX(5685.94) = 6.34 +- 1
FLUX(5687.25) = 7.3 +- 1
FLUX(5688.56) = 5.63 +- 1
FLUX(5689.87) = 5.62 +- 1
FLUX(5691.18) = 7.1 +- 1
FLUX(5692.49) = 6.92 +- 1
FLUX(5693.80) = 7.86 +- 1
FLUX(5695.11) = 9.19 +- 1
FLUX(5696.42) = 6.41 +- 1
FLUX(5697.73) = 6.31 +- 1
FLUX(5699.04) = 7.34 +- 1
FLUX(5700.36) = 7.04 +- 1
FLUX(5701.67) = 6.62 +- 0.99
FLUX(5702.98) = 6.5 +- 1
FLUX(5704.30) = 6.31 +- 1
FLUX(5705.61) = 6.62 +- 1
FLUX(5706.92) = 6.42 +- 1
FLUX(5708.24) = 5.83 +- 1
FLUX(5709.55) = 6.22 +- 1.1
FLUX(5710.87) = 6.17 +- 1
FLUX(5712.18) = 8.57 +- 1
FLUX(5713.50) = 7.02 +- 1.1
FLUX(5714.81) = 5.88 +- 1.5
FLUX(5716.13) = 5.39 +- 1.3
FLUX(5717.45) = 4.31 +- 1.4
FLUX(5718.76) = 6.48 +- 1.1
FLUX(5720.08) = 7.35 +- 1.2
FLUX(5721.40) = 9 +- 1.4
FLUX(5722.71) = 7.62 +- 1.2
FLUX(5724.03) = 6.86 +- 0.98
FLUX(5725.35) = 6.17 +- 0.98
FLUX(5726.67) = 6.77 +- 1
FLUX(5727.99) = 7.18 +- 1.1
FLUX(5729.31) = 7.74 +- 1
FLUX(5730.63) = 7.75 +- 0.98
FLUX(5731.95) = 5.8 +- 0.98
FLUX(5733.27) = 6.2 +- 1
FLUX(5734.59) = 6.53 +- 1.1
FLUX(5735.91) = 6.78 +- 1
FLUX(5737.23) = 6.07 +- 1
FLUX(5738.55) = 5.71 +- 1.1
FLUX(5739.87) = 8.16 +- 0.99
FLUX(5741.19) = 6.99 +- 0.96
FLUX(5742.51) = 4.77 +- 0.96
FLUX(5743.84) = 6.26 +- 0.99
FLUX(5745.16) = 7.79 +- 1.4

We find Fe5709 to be 1.4 AA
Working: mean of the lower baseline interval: 6.93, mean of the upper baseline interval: 6.8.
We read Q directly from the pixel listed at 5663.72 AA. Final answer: 6.49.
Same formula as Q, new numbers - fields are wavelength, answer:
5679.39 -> 6.76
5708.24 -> 5.83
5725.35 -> 6.17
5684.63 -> 6.51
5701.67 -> 6.62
